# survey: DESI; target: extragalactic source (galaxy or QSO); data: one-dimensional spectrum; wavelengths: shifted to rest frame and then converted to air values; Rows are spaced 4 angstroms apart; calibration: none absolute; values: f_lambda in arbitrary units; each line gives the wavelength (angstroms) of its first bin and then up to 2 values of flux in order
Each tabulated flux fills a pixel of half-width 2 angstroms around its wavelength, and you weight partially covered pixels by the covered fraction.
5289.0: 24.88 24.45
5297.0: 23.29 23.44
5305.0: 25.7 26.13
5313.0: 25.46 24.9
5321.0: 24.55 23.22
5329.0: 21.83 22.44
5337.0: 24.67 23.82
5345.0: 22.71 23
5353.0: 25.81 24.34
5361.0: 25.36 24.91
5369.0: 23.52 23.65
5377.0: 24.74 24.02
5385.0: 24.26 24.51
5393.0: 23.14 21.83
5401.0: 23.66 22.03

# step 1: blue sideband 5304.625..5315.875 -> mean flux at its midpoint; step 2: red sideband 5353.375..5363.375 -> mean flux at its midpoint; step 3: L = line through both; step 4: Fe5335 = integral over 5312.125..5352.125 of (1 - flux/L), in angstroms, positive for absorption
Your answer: 2.7 angstroms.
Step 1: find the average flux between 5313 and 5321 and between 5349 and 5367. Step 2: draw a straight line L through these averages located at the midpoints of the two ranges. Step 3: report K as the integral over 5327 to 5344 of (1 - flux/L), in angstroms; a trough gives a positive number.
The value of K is 1.20 angstroms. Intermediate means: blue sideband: 25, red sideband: 24.9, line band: 23.2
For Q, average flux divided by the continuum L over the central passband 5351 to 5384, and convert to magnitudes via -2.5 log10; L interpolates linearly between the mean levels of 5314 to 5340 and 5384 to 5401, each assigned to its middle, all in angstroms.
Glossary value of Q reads -0.05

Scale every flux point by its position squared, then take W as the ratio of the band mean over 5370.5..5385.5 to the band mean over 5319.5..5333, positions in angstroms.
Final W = 1.07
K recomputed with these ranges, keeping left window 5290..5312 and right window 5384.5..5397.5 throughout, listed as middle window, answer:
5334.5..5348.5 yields 0.3 angstroms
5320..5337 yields 0.8 angstroms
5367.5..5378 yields -0.1 angstroms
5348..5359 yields -0.2 angstroms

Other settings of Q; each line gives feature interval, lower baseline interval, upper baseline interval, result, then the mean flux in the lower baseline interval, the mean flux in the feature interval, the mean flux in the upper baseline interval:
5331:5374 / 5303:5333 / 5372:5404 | 0.001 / 24.4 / 24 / 23.7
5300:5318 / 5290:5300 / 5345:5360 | -0.054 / 23.9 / 25.2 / 24.2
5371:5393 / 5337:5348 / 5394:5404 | -0.055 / 23.5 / 24.1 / 22.7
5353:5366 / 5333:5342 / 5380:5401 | -0.056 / 23.9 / 25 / 23.5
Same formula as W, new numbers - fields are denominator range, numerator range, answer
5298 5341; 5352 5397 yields 1.02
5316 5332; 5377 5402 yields 1.03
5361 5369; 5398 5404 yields 0.95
